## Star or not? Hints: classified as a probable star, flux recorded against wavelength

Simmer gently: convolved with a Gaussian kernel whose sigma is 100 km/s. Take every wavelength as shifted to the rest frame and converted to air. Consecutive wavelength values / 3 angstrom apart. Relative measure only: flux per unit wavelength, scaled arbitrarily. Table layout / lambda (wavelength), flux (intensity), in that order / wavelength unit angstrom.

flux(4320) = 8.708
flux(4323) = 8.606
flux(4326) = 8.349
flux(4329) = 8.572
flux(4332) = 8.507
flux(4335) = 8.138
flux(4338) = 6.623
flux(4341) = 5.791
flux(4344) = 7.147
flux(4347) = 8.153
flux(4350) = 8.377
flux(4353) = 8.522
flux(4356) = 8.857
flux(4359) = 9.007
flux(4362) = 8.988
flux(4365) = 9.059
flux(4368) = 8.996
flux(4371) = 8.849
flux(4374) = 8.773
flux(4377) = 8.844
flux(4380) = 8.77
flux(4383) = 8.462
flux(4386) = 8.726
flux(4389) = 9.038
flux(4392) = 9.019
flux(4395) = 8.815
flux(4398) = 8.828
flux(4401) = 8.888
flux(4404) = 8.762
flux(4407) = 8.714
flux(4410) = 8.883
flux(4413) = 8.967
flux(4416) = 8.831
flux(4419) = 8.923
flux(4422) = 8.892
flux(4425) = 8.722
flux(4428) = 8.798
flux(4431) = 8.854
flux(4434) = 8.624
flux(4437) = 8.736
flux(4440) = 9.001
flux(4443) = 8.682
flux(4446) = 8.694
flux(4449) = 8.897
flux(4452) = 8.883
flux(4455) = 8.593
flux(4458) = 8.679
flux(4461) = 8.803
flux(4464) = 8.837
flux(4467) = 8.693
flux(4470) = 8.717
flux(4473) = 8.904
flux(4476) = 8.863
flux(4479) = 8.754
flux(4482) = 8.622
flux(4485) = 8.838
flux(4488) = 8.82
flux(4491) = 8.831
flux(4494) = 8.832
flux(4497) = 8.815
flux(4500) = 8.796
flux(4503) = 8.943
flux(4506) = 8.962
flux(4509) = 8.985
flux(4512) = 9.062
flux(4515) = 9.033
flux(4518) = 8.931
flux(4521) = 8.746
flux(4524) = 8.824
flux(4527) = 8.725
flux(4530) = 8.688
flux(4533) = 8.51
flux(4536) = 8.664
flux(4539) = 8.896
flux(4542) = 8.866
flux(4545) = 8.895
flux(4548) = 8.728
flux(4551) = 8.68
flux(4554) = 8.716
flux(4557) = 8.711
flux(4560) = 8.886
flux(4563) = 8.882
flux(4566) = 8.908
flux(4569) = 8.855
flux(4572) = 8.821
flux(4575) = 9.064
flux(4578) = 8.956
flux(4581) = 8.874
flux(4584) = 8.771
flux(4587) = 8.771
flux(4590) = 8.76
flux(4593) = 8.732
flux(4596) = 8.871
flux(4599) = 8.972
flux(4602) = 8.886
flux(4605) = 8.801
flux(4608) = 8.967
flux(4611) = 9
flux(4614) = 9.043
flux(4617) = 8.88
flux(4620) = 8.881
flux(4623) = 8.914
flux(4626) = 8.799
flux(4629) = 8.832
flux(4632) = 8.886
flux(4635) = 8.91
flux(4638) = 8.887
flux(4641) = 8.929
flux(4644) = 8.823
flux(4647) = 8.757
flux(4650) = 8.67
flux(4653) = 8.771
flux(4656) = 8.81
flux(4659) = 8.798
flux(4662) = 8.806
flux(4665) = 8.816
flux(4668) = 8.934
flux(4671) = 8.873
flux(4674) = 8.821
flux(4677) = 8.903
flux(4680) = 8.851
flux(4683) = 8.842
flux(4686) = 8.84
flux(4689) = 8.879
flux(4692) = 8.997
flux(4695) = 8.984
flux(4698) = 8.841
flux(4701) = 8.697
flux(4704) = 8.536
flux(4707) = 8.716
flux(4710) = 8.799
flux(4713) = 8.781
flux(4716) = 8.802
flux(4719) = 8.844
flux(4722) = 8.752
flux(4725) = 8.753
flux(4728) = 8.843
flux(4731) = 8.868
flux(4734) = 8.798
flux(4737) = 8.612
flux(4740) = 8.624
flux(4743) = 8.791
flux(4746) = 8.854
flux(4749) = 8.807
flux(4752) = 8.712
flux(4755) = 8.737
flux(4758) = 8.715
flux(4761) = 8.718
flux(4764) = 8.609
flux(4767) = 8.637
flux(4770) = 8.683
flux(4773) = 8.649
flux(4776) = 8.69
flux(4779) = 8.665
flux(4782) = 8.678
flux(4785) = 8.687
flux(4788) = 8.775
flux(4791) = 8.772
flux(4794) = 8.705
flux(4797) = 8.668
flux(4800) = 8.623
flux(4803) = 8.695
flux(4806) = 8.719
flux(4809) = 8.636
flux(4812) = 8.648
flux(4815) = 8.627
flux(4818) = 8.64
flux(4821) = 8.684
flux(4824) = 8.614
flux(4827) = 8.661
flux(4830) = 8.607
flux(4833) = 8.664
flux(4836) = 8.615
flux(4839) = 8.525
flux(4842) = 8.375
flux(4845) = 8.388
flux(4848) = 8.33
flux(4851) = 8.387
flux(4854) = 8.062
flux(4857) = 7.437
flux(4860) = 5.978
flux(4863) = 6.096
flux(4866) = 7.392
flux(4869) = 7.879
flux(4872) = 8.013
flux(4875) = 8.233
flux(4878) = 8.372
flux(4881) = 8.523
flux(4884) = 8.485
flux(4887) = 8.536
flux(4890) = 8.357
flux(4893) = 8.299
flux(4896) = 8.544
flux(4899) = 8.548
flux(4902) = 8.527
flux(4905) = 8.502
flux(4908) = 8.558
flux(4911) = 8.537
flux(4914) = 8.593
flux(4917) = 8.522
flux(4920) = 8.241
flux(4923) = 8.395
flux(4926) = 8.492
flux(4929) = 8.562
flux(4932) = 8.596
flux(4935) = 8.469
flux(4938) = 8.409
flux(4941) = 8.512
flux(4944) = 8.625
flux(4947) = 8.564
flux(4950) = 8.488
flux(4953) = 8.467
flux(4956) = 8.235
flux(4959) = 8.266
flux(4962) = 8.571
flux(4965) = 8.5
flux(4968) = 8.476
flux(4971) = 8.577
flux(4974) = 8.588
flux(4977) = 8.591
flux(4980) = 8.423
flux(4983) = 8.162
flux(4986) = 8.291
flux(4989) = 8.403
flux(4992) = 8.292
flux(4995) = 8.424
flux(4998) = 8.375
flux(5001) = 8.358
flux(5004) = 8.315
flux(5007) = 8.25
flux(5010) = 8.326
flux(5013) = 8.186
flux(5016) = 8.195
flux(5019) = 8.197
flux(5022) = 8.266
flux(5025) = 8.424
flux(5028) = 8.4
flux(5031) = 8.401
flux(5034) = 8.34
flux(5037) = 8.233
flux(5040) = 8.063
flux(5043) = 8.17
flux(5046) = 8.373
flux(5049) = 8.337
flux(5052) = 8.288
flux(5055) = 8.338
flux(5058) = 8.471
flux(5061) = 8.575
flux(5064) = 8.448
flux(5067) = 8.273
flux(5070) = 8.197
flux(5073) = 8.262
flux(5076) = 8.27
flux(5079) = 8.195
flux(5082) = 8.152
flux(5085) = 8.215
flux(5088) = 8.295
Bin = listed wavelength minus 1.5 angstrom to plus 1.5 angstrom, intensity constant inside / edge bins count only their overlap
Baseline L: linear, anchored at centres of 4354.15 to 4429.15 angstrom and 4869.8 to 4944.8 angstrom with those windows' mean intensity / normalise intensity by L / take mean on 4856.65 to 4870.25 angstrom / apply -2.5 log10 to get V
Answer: 0.225 mag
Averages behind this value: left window 8.86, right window 8.45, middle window 6.9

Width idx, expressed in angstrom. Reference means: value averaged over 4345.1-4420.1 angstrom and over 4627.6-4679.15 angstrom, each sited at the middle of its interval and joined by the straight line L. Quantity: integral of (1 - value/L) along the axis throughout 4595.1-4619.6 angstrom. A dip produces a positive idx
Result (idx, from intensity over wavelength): -0.3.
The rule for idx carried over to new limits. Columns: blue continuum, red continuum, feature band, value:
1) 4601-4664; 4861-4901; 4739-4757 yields -0.55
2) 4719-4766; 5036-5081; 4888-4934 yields 0.12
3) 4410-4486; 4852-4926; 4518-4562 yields -0.54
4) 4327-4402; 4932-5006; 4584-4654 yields -3.35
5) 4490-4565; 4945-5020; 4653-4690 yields -0.68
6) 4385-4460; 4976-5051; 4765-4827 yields -1.29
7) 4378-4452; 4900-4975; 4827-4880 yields 3.45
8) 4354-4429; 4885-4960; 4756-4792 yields -0.45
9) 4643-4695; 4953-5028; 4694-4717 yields 0.06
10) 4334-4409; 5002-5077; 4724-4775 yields -2.09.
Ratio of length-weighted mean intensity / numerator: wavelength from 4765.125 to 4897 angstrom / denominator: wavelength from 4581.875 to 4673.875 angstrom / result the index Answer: 0.95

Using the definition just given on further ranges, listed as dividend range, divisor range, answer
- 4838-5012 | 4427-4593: 0.94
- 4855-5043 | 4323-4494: 0.96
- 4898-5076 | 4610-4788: 0.95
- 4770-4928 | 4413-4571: 0.95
